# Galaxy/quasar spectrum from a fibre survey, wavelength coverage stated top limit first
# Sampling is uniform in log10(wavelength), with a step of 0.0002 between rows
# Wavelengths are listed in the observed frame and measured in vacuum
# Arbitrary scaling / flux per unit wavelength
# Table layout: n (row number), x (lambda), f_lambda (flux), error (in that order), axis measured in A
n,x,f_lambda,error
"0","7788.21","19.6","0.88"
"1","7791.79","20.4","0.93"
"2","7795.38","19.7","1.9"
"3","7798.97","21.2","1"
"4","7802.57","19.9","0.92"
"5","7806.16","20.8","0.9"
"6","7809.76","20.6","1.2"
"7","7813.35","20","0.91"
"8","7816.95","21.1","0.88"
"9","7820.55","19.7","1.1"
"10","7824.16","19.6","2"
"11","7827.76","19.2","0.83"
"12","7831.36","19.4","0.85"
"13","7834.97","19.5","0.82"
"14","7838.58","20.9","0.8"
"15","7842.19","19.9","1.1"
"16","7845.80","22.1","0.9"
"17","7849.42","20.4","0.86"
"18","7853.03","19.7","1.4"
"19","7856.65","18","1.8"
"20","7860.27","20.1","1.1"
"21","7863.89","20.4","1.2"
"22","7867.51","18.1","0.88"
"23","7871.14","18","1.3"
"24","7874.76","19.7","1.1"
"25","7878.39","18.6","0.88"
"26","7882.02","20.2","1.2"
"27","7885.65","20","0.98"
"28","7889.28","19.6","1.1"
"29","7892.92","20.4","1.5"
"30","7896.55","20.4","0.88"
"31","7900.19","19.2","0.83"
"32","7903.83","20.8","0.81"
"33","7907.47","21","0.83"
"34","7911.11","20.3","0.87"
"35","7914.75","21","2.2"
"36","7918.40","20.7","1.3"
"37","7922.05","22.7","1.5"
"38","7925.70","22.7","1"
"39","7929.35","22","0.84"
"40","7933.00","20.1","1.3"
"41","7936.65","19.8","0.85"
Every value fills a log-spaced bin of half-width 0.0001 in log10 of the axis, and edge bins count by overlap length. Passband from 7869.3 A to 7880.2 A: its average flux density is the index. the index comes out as 18.8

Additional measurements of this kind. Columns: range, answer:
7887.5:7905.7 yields 20.1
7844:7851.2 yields 21.2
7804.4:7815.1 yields 20.5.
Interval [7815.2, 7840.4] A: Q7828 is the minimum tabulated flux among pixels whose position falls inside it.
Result 19.2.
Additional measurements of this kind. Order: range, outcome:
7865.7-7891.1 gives 18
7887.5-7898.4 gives 19.6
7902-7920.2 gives 20.3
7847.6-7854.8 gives 19.7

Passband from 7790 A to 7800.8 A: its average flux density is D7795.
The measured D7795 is 20.4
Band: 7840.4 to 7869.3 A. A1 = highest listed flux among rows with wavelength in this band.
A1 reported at 22.1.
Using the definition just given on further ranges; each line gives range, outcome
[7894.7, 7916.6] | 21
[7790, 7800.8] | 21.2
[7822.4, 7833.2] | 19.6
